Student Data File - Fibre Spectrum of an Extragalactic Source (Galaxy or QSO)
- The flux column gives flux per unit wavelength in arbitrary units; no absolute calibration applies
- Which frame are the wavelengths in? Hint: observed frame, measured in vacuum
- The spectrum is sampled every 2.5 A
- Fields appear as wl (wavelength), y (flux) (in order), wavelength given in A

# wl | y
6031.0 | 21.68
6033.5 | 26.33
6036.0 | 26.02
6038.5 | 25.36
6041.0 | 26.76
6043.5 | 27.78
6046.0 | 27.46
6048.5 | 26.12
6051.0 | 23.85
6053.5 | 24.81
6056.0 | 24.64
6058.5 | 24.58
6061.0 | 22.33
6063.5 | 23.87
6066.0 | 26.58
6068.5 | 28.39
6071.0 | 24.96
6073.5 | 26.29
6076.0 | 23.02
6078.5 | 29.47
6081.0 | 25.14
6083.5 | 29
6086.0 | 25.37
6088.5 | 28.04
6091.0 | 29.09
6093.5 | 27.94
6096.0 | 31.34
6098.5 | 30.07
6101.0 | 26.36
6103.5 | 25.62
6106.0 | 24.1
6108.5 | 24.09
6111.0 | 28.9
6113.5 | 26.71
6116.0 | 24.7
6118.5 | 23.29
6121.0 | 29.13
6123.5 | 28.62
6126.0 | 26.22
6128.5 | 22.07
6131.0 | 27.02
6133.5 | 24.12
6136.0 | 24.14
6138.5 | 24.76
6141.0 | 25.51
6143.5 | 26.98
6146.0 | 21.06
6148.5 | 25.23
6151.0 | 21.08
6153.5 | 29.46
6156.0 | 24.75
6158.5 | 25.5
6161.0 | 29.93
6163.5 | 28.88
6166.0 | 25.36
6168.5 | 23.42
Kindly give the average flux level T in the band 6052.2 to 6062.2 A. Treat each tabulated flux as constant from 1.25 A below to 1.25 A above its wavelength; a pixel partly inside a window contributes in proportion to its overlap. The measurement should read 24.1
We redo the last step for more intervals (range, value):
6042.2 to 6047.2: 27.6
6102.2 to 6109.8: 24.6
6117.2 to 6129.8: 25.9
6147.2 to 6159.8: 25.2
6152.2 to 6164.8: 27.7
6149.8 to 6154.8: 25.3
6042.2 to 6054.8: 26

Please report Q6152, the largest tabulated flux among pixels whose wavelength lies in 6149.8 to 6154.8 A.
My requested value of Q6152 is 29.46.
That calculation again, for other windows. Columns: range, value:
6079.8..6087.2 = 29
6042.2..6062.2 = 27.78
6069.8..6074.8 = 26.29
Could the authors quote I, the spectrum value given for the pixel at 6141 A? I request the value 25.51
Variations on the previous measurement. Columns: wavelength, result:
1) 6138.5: 24.76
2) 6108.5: 24.09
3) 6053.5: 24.81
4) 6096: 31.34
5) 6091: 29.09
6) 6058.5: 24.58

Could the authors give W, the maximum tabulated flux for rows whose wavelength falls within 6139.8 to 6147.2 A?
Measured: 26.98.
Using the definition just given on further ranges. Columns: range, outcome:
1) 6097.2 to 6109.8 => 30.07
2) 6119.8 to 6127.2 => 29.13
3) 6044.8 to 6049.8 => 27.46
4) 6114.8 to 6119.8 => 24.7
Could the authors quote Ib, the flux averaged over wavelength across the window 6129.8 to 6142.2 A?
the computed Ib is 25.1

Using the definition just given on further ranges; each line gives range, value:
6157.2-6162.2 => 27.7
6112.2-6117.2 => 25.7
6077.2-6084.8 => 27.8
